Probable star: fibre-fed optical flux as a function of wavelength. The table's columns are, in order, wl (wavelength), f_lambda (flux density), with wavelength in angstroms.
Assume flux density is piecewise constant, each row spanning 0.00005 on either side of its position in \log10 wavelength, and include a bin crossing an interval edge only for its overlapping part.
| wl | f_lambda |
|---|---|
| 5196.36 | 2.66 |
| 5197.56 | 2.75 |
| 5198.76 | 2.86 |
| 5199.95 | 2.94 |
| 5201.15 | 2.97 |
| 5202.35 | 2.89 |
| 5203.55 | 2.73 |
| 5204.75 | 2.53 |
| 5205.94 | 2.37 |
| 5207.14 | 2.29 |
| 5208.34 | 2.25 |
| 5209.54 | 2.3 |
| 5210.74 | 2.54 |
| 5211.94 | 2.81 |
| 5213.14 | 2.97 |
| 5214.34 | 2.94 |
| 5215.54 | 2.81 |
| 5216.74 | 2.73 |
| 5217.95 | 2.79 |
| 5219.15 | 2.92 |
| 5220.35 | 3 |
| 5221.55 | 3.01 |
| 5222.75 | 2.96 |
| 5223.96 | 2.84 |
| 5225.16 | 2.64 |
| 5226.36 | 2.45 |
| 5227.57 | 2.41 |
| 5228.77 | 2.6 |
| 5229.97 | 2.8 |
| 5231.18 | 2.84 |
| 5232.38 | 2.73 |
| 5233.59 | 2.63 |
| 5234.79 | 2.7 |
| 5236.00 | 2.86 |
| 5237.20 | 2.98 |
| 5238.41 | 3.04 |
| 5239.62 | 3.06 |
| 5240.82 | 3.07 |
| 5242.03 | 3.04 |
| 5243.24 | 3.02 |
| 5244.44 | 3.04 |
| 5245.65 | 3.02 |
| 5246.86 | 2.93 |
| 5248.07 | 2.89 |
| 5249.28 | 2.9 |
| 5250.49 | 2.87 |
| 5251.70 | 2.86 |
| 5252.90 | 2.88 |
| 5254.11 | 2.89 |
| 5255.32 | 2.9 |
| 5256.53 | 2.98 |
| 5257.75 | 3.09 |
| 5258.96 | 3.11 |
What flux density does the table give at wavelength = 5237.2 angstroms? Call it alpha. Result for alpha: 2.98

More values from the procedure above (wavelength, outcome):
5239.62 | 3.06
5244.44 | 3.04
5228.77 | 2.6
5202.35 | 2.89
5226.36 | 2.45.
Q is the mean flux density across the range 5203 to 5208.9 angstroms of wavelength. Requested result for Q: 2.43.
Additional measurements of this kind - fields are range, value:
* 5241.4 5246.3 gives 3.03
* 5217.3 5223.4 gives 2.93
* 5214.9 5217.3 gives 2.78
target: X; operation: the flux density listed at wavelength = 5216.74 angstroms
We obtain 2.73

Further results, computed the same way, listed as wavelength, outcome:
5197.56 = 2.75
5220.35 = 3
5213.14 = 2.97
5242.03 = 3.04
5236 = 2.86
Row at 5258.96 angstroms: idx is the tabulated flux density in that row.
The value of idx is 3.11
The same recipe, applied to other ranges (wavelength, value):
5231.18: 2.84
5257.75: 3.09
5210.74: 2.54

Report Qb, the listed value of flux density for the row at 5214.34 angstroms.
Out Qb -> 2.94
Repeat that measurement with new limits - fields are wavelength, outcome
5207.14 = 2.29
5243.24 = 3.02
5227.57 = 2.41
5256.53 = 2.98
